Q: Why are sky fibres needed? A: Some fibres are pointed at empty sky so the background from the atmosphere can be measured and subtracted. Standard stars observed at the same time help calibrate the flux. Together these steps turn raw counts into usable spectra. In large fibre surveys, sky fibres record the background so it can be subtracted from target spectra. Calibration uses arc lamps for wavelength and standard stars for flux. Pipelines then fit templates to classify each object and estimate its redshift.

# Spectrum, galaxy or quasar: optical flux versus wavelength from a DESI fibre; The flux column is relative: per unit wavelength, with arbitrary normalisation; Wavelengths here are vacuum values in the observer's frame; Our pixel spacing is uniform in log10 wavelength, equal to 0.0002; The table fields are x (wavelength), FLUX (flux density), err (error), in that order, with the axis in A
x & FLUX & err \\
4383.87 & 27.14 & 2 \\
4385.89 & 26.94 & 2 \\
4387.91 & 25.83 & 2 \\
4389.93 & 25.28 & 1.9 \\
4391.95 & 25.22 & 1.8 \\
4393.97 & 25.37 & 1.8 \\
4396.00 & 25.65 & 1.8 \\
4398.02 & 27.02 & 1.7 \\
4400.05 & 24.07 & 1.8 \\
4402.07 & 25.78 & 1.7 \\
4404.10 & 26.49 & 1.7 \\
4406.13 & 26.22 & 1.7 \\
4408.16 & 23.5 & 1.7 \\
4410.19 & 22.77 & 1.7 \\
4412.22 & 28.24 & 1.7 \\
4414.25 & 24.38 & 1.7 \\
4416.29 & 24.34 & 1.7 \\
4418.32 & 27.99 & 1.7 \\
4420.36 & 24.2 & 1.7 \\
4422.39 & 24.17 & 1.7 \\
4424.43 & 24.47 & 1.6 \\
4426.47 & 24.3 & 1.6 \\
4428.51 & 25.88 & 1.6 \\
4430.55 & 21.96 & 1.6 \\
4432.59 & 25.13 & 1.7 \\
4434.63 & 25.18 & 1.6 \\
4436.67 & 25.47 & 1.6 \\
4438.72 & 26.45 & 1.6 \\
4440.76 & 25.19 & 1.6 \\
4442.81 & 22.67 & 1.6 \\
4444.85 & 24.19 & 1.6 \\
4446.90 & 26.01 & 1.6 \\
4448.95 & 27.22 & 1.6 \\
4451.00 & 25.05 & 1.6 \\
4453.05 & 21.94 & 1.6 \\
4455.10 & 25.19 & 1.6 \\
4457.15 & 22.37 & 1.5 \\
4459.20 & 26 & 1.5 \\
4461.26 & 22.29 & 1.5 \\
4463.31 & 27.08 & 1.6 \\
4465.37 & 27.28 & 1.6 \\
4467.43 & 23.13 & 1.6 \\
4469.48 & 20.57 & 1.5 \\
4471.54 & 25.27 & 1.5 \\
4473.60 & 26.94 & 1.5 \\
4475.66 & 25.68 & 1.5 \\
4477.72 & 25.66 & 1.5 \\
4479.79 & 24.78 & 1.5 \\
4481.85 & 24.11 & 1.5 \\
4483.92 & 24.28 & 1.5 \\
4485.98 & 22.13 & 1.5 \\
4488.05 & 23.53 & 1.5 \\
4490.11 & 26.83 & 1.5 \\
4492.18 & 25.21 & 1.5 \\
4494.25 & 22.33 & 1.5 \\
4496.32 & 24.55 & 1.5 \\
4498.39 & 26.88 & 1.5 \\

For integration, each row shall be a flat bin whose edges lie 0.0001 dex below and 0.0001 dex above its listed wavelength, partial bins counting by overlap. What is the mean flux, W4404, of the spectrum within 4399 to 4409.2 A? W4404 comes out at 25.2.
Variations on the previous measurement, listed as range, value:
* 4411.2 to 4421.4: 25.8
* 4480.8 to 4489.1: 23.5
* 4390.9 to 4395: 25.3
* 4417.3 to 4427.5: 25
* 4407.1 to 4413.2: 24.8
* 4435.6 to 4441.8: 25.7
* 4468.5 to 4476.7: 24.6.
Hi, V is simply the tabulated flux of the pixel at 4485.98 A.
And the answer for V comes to 22.13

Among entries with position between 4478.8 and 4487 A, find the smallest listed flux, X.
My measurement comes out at 22.13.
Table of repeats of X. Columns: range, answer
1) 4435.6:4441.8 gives 25.19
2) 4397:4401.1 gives 24.07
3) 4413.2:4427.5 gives 24.17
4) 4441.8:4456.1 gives 21.94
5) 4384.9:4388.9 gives 25.83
